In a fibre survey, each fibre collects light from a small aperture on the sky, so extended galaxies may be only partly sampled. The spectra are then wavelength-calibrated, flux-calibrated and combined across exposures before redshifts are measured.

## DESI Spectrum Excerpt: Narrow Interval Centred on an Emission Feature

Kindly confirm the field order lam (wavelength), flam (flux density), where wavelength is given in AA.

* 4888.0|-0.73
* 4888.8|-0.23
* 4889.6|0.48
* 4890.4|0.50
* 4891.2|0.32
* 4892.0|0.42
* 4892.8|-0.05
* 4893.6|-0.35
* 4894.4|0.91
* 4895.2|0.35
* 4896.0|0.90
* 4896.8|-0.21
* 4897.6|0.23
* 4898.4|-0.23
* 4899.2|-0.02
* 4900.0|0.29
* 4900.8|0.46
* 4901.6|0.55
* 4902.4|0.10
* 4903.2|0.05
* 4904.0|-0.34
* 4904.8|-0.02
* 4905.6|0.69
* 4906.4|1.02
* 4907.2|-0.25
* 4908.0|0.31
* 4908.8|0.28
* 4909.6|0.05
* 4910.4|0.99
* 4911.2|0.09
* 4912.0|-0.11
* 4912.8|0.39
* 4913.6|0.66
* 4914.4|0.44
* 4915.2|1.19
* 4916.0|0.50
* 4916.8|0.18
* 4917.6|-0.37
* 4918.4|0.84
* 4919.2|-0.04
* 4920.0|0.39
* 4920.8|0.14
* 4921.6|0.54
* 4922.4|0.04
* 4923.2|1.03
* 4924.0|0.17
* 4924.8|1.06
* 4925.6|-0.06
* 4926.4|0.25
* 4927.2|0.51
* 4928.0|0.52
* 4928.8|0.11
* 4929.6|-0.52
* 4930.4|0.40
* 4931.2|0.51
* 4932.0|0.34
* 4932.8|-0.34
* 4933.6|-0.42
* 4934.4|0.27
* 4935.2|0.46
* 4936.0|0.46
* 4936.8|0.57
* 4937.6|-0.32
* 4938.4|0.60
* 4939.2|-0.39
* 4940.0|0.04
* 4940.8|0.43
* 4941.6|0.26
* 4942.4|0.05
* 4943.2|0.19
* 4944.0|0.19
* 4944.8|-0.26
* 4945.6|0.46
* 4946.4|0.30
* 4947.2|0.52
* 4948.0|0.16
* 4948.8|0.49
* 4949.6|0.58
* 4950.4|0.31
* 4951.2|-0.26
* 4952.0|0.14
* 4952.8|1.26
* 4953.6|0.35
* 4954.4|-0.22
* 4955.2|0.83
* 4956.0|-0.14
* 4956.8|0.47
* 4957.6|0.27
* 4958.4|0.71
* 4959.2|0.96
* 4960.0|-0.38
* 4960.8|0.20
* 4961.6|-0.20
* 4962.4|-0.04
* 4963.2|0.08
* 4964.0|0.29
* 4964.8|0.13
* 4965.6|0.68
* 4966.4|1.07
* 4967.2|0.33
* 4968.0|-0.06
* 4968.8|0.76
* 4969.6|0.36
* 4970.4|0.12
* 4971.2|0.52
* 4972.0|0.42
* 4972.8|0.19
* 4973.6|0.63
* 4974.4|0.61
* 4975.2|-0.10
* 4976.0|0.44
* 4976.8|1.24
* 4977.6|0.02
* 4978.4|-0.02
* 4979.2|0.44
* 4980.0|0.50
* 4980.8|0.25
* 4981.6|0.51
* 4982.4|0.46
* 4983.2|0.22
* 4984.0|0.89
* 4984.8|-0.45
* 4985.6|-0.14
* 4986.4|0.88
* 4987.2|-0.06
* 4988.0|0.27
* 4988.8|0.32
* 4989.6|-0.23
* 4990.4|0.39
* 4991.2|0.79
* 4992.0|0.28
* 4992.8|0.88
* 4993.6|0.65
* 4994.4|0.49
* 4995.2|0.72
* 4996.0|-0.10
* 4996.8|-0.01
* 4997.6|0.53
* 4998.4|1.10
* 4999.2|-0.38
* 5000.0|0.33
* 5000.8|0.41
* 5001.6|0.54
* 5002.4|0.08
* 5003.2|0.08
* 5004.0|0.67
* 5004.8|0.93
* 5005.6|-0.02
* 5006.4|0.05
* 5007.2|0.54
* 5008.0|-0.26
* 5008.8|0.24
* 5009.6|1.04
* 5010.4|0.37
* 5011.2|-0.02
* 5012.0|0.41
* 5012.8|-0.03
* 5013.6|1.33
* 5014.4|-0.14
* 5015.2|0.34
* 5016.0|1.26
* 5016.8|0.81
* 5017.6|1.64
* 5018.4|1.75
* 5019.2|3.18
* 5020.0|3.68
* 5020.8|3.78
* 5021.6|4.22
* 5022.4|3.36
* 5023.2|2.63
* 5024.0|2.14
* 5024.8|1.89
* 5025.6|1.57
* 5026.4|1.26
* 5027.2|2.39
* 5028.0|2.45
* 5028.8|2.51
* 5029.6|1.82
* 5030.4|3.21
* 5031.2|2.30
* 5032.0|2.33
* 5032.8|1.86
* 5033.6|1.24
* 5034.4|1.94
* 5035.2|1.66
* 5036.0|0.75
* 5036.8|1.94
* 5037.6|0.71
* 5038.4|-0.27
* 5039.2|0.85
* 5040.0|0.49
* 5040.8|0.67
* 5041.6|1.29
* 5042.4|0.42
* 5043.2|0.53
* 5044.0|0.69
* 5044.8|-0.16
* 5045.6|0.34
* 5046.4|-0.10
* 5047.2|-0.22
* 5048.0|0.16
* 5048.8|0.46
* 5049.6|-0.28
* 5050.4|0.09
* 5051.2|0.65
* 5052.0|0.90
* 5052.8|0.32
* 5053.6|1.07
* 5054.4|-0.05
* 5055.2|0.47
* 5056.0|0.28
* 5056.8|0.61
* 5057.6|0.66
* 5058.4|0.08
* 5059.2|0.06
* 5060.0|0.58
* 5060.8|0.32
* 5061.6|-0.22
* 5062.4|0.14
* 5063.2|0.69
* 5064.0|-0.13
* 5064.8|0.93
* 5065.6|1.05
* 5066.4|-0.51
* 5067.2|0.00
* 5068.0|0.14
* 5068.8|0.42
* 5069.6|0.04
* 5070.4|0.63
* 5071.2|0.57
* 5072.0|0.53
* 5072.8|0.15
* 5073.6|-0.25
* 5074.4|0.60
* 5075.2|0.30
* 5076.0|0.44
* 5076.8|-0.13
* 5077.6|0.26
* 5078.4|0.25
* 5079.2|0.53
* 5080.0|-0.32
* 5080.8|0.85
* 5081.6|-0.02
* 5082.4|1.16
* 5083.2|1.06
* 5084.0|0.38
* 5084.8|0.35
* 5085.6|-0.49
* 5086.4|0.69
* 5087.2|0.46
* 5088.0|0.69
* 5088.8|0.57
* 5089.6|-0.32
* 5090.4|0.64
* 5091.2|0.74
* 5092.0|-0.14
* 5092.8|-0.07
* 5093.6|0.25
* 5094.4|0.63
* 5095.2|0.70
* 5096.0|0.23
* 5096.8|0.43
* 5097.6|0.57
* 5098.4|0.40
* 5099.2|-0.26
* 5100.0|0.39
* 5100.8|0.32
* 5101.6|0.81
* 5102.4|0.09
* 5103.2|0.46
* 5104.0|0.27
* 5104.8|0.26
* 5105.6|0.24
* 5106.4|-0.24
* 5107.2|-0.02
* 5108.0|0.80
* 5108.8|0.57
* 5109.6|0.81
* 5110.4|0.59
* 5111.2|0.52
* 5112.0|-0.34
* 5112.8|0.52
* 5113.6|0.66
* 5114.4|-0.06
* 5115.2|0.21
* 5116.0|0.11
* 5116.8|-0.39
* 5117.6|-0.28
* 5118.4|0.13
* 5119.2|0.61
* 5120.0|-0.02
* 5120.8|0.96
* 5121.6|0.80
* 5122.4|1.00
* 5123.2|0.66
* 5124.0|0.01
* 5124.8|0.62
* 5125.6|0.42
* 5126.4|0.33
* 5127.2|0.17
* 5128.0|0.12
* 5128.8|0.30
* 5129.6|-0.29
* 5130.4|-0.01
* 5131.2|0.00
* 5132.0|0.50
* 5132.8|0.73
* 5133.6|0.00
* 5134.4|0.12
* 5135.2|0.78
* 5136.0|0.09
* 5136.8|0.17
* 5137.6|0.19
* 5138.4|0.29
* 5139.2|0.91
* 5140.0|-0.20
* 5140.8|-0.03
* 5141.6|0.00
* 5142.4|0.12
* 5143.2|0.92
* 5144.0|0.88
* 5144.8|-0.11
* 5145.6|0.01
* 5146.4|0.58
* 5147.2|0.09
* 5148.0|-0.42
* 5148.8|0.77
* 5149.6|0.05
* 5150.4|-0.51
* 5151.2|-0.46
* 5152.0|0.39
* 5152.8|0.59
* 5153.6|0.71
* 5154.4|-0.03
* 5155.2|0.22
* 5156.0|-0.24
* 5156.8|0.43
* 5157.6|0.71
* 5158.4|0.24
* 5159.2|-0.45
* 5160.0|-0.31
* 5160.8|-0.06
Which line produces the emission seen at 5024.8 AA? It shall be C IV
